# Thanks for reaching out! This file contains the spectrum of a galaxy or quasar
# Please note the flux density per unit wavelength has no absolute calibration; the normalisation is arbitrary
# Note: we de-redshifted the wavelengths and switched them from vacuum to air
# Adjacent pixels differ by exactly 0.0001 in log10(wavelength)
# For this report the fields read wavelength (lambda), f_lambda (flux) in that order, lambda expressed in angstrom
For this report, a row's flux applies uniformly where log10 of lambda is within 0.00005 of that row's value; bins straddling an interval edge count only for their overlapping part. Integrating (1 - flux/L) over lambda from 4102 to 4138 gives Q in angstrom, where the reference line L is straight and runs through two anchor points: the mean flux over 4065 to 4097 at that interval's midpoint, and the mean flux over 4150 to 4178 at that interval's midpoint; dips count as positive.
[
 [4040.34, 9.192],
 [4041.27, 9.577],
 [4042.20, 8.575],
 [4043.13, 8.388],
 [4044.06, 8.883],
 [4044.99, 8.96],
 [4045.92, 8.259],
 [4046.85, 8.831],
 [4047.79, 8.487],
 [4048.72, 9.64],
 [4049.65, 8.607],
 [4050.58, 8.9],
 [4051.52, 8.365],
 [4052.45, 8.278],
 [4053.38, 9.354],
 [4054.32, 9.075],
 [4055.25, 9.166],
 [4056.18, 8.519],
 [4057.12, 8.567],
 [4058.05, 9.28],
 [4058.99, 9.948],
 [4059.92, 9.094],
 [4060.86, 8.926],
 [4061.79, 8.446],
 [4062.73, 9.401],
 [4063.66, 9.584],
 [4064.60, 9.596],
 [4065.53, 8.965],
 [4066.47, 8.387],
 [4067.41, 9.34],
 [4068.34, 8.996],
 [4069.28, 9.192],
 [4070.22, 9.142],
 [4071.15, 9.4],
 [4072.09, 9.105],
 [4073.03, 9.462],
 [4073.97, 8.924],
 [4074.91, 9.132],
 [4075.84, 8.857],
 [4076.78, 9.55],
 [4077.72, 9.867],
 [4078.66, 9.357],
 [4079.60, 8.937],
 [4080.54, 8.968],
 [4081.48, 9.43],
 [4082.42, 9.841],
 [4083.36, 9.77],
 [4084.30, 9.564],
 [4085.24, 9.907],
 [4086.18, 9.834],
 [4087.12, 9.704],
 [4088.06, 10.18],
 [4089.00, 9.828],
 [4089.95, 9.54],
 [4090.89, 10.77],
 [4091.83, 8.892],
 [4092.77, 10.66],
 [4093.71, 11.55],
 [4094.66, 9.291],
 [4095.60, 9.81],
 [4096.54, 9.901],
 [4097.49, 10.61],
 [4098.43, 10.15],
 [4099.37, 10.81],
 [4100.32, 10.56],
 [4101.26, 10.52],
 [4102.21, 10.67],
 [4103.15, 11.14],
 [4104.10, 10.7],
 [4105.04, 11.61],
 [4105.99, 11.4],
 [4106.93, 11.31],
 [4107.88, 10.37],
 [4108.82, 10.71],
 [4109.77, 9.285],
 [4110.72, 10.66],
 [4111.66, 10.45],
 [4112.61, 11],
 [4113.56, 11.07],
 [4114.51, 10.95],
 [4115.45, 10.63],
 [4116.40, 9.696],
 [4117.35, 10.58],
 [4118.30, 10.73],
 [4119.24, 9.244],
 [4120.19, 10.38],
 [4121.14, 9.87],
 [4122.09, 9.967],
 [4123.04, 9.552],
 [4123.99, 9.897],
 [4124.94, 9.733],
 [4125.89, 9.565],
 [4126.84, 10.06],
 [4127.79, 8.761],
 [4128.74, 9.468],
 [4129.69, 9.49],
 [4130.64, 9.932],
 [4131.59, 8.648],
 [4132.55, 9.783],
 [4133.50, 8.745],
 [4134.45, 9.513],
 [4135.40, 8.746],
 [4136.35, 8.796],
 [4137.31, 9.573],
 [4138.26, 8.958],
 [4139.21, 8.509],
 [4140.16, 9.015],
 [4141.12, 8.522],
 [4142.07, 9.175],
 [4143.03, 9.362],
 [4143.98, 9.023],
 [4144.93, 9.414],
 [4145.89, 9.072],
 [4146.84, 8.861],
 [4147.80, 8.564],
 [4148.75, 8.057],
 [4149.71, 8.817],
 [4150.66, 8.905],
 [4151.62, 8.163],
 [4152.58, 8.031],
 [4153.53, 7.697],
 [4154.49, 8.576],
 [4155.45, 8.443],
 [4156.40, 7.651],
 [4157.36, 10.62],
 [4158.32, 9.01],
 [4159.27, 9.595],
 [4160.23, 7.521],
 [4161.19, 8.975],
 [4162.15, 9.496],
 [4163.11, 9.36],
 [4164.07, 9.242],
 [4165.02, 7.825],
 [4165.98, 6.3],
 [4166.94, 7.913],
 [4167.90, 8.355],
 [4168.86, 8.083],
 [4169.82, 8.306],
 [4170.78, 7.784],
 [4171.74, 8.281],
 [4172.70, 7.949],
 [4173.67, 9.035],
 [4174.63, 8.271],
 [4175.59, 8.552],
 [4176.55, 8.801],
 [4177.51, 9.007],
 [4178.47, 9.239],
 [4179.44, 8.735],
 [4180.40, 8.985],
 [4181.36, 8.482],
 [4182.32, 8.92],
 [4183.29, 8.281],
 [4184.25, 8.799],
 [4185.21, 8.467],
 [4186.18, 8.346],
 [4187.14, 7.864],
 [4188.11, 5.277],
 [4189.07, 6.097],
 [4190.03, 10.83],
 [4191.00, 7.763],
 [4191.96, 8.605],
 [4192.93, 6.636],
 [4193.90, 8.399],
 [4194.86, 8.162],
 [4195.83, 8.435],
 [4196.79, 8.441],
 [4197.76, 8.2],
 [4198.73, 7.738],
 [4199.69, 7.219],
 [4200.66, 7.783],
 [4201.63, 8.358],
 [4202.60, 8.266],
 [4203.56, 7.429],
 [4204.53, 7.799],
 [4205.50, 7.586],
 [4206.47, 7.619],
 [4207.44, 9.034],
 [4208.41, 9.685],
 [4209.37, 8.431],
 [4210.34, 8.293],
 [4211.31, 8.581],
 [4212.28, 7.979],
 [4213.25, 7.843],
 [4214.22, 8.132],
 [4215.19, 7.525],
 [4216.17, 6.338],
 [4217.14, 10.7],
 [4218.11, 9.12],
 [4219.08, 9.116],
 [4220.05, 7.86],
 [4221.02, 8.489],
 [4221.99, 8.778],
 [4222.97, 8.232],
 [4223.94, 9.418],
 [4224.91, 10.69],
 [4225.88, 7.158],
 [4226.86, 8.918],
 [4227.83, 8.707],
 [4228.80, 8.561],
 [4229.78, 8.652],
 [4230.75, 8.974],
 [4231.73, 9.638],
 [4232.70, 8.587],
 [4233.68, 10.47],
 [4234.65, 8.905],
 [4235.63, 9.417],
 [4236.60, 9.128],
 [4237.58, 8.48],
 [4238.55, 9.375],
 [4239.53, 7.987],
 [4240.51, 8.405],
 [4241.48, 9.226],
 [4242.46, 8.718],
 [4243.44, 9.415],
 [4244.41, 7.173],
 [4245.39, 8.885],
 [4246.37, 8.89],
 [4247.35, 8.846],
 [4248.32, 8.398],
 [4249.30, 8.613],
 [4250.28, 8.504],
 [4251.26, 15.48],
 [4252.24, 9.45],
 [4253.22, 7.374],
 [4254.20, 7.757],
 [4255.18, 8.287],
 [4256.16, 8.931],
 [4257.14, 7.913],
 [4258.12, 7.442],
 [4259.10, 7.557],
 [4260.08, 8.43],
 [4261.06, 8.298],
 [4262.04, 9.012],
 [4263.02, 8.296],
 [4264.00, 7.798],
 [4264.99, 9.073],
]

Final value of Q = -4.0 angstrom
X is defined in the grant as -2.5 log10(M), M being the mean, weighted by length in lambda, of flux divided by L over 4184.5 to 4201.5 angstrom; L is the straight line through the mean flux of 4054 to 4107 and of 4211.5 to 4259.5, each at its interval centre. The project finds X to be 0.140 mag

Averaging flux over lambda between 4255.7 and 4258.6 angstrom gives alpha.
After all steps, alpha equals 8.09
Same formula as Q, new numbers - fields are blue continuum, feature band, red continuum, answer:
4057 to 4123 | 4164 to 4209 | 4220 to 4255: 5.26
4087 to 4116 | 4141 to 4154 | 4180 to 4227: 1.08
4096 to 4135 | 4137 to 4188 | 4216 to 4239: 5.69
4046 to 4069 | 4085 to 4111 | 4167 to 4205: -4.89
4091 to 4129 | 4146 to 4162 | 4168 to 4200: 0.81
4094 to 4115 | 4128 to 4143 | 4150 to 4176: 0.53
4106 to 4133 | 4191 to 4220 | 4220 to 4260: 3.18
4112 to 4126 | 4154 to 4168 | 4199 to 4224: 1.10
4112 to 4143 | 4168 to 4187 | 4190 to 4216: 0.20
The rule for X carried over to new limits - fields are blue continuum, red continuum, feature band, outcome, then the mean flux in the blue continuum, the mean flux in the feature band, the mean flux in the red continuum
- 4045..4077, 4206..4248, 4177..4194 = 0.07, 9.02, 8.26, 8.71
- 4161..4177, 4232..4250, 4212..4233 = 0.01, 8.37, 8.62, 8.84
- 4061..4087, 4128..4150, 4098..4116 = -0.17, 9.3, 10.7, 9.04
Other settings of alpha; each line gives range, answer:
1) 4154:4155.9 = 8.48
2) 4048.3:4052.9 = 8.75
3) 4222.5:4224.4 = 8.83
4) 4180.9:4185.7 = 8.58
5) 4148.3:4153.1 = 8.39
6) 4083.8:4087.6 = 9.76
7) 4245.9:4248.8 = 8.73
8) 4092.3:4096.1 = 10.3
